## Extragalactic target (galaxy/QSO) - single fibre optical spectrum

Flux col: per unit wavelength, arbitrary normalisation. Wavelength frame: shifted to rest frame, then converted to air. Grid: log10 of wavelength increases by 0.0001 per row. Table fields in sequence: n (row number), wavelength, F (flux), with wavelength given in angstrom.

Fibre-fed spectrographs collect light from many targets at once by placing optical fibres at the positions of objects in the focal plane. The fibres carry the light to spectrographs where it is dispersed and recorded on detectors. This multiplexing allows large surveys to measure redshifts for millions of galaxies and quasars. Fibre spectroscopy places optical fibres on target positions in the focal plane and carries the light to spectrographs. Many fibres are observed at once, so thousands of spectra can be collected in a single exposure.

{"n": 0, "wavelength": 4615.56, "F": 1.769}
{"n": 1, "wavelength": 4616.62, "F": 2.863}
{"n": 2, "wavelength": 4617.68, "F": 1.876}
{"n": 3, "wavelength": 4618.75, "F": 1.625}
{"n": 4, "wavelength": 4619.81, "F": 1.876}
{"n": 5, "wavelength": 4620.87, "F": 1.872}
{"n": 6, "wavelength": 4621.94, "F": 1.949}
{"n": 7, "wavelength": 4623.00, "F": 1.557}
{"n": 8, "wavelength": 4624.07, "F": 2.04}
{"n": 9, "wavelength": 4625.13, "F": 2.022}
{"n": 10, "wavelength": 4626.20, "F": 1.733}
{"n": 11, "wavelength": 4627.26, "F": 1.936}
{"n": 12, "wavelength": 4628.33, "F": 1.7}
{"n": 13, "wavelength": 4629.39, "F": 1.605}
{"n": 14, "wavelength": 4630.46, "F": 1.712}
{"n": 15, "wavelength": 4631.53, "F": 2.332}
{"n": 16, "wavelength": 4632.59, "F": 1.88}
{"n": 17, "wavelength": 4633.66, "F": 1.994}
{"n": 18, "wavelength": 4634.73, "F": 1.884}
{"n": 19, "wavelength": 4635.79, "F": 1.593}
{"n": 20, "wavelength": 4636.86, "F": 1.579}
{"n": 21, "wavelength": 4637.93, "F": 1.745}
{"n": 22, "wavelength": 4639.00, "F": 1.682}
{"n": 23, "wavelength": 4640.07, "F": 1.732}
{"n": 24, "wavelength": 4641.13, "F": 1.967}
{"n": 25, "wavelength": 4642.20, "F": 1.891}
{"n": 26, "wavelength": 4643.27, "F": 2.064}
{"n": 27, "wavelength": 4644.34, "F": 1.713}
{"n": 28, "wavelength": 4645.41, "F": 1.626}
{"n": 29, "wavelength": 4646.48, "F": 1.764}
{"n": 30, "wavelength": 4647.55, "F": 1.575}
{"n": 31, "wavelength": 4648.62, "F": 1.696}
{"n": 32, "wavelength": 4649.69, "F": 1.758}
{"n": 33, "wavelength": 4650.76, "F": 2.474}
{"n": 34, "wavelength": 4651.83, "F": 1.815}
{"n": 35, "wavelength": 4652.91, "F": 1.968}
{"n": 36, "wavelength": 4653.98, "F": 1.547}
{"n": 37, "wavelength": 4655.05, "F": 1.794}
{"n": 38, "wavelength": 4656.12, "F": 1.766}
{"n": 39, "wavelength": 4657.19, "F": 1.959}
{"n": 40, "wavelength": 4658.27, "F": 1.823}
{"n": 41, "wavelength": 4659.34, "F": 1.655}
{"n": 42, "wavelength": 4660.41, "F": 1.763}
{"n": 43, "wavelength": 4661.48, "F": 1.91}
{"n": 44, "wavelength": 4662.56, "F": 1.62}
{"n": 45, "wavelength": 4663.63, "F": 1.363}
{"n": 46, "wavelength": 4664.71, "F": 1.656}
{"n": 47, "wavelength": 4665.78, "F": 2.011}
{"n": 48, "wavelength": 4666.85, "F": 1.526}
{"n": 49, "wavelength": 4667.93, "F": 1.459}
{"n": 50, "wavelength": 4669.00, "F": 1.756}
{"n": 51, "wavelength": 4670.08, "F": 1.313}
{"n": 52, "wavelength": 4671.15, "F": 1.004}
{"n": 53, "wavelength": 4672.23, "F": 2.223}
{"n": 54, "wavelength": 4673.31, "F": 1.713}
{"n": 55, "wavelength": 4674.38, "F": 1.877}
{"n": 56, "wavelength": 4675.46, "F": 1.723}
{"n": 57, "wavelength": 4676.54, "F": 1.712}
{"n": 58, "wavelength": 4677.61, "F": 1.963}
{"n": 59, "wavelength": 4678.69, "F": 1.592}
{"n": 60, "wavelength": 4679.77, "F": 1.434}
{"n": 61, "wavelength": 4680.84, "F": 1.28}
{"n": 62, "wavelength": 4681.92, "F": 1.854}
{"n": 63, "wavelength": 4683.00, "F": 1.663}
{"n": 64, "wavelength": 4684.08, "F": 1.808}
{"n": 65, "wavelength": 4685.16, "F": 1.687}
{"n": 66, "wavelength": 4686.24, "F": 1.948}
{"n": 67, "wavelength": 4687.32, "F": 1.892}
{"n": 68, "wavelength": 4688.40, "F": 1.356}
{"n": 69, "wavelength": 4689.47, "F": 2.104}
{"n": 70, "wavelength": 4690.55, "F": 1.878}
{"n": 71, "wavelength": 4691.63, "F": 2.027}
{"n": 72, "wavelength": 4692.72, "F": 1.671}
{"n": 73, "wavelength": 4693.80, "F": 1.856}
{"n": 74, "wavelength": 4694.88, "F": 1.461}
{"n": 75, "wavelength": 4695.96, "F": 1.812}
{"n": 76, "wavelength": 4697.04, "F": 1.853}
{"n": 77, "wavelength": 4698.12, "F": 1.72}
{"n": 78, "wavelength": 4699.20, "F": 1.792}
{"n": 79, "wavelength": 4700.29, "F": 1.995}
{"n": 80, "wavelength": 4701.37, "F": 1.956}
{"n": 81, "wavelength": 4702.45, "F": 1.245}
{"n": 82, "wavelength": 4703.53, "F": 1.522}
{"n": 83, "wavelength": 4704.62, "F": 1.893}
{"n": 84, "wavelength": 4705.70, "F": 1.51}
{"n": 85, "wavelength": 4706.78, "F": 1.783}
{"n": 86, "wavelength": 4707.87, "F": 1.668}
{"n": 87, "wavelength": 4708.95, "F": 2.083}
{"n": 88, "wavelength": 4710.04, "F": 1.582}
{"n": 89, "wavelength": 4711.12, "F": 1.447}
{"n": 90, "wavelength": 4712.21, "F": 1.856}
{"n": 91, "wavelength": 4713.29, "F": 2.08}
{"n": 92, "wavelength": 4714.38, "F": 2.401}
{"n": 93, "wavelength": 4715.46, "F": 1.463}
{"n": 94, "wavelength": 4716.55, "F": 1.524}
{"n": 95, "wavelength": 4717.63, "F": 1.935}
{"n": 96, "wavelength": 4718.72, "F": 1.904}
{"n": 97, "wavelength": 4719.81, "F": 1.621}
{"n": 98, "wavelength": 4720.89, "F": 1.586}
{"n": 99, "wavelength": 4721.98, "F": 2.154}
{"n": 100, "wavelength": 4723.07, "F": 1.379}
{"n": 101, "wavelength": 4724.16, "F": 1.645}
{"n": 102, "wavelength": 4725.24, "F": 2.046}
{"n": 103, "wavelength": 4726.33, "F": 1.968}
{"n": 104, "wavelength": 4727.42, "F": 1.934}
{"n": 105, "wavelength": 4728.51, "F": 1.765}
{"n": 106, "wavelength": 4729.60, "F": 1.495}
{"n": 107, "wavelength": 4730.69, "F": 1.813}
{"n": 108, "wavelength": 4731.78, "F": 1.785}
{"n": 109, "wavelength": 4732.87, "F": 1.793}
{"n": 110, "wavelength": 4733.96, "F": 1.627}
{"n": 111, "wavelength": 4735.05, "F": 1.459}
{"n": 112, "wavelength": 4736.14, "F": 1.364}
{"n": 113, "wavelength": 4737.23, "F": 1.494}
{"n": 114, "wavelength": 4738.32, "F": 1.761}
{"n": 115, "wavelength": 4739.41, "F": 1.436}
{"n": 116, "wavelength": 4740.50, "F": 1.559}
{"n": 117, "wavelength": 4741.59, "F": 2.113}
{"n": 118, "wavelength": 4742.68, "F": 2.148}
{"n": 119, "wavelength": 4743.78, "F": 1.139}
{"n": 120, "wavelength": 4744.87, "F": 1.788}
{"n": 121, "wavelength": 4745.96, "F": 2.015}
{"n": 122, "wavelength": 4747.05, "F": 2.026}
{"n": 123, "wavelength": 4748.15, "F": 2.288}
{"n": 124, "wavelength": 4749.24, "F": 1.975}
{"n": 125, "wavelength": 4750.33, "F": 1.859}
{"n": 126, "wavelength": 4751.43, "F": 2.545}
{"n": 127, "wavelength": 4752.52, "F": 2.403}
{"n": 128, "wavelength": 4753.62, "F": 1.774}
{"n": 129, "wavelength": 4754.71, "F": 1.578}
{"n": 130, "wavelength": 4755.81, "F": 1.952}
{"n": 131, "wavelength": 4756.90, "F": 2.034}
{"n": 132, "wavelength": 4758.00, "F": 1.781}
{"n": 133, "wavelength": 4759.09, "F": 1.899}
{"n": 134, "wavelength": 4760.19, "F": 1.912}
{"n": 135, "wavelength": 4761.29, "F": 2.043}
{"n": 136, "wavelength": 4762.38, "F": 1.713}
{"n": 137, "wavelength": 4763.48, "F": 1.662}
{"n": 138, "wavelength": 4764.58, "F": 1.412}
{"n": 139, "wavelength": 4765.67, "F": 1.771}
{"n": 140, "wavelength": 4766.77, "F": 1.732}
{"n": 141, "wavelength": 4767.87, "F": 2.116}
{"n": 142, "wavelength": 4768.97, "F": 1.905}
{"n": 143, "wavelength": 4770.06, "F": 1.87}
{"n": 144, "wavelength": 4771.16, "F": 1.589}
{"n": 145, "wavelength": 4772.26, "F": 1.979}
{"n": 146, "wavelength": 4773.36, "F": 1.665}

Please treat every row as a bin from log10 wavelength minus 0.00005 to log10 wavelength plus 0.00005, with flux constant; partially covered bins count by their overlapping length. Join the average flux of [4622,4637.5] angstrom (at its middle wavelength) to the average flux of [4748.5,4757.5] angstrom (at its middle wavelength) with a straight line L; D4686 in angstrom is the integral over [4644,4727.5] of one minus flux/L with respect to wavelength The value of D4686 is 7.3 angstrom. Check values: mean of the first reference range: 1.83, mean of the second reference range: 2.02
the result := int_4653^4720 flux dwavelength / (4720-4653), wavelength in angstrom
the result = 1.73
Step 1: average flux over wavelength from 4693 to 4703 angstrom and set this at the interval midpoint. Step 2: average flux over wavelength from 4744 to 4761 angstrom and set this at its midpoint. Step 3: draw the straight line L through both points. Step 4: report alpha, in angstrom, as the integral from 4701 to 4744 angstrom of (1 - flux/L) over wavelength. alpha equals 2.74 angstrom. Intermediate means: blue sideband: 1.74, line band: 1.73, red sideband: 1.97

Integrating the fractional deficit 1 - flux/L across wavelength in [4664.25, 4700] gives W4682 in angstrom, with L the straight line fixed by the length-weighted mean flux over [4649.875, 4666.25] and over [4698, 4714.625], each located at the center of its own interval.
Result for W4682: 1.4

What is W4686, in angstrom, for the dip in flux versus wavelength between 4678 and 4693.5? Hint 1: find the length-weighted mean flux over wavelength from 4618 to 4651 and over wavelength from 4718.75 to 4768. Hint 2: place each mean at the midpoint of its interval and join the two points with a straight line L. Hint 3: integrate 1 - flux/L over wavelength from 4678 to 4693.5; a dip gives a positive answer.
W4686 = 0.7 angstrom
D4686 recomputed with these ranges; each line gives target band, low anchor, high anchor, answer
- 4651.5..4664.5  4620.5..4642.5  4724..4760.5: 0.6 angstrom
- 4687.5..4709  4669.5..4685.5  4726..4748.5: -0.9 angstrom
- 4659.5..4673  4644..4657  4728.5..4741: 1.0 angstrom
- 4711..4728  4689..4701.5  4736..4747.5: -0.4 angstrom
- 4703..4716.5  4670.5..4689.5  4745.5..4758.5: 0.5 angstrom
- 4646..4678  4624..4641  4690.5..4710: 1.0 angstrom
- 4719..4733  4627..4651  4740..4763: 1.0 angstrom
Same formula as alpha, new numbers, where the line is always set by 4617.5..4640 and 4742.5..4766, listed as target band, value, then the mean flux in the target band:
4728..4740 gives 1.7 angstrom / 1.62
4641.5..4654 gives -0.1 angstrom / 1.84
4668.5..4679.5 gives 1.0 angstrom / 1.68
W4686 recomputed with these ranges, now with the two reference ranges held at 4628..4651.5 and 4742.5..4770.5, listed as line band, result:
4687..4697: 0.4 angstrom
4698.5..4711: 0.9 angstrom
